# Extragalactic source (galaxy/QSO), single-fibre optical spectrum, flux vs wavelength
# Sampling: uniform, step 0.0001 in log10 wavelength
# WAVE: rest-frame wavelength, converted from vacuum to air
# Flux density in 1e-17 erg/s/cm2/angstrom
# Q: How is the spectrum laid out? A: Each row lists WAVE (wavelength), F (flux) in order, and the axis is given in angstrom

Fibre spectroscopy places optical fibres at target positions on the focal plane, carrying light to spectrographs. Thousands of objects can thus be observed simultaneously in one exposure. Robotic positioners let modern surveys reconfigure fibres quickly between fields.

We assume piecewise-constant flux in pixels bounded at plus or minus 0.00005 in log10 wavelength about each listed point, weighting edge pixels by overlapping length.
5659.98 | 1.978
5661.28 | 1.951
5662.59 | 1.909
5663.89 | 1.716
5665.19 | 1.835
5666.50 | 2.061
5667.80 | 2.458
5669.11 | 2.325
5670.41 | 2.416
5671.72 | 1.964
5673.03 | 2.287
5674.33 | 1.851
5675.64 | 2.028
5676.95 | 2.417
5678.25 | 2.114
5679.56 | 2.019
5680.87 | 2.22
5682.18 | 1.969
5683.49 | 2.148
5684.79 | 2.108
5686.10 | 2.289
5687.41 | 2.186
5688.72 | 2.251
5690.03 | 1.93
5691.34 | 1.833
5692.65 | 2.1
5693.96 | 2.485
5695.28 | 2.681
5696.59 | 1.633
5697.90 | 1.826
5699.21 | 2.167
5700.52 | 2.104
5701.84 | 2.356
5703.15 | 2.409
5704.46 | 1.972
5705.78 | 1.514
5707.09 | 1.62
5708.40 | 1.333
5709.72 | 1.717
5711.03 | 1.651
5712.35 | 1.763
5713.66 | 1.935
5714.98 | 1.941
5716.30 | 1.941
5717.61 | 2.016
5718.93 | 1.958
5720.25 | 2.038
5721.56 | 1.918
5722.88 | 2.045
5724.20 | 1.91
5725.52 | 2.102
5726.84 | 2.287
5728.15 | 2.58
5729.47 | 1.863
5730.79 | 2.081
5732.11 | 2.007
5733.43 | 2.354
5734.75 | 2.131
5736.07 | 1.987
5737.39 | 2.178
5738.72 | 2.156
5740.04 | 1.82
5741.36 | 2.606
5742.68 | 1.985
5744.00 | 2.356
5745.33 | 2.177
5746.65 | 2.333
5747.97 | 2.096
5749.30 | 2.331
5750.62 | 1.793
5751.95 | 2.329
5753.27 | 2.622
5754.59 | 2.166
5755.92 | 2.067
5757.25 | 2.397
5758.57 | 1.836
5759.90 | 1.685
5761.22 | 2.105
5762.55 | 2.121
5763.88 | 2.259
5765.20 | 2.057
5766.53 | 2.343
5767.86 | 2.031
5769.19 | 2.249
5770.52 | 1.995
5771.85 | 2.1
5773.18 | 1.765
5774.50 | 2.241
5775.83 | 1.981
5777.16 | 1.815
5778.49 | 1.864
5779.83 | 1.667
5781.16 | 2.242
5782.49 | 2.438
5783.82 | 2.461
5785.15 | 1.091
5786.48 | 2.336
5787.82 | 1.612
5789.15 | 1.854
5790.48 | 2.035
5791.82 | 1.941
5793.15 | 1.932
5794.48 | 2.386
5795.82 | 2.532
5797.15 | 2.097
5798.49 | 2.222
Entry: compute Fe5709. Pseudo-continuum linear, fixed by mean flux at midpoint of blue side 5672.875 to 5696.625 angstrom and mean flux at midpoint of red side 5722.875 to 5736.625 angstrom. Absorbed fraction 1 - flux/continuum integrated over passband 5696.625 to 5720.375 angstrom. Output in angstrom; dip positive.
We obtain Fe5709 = 2.69 angstrom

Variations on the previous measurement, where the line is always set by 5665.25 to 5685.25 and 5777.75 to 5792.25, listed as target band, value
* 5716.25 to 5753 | -1.52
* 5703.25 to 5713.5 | 1.88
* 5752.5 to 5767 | -1.07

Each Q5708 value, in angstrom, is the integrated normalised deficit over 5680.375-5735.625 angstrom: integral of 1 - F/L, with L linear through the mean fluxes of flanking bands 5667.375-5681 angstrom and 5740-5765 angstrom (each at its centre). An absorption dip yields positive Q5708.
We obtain 3.7 angstrom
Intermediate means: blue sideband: 2.18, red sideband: 2.17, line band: 2.03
